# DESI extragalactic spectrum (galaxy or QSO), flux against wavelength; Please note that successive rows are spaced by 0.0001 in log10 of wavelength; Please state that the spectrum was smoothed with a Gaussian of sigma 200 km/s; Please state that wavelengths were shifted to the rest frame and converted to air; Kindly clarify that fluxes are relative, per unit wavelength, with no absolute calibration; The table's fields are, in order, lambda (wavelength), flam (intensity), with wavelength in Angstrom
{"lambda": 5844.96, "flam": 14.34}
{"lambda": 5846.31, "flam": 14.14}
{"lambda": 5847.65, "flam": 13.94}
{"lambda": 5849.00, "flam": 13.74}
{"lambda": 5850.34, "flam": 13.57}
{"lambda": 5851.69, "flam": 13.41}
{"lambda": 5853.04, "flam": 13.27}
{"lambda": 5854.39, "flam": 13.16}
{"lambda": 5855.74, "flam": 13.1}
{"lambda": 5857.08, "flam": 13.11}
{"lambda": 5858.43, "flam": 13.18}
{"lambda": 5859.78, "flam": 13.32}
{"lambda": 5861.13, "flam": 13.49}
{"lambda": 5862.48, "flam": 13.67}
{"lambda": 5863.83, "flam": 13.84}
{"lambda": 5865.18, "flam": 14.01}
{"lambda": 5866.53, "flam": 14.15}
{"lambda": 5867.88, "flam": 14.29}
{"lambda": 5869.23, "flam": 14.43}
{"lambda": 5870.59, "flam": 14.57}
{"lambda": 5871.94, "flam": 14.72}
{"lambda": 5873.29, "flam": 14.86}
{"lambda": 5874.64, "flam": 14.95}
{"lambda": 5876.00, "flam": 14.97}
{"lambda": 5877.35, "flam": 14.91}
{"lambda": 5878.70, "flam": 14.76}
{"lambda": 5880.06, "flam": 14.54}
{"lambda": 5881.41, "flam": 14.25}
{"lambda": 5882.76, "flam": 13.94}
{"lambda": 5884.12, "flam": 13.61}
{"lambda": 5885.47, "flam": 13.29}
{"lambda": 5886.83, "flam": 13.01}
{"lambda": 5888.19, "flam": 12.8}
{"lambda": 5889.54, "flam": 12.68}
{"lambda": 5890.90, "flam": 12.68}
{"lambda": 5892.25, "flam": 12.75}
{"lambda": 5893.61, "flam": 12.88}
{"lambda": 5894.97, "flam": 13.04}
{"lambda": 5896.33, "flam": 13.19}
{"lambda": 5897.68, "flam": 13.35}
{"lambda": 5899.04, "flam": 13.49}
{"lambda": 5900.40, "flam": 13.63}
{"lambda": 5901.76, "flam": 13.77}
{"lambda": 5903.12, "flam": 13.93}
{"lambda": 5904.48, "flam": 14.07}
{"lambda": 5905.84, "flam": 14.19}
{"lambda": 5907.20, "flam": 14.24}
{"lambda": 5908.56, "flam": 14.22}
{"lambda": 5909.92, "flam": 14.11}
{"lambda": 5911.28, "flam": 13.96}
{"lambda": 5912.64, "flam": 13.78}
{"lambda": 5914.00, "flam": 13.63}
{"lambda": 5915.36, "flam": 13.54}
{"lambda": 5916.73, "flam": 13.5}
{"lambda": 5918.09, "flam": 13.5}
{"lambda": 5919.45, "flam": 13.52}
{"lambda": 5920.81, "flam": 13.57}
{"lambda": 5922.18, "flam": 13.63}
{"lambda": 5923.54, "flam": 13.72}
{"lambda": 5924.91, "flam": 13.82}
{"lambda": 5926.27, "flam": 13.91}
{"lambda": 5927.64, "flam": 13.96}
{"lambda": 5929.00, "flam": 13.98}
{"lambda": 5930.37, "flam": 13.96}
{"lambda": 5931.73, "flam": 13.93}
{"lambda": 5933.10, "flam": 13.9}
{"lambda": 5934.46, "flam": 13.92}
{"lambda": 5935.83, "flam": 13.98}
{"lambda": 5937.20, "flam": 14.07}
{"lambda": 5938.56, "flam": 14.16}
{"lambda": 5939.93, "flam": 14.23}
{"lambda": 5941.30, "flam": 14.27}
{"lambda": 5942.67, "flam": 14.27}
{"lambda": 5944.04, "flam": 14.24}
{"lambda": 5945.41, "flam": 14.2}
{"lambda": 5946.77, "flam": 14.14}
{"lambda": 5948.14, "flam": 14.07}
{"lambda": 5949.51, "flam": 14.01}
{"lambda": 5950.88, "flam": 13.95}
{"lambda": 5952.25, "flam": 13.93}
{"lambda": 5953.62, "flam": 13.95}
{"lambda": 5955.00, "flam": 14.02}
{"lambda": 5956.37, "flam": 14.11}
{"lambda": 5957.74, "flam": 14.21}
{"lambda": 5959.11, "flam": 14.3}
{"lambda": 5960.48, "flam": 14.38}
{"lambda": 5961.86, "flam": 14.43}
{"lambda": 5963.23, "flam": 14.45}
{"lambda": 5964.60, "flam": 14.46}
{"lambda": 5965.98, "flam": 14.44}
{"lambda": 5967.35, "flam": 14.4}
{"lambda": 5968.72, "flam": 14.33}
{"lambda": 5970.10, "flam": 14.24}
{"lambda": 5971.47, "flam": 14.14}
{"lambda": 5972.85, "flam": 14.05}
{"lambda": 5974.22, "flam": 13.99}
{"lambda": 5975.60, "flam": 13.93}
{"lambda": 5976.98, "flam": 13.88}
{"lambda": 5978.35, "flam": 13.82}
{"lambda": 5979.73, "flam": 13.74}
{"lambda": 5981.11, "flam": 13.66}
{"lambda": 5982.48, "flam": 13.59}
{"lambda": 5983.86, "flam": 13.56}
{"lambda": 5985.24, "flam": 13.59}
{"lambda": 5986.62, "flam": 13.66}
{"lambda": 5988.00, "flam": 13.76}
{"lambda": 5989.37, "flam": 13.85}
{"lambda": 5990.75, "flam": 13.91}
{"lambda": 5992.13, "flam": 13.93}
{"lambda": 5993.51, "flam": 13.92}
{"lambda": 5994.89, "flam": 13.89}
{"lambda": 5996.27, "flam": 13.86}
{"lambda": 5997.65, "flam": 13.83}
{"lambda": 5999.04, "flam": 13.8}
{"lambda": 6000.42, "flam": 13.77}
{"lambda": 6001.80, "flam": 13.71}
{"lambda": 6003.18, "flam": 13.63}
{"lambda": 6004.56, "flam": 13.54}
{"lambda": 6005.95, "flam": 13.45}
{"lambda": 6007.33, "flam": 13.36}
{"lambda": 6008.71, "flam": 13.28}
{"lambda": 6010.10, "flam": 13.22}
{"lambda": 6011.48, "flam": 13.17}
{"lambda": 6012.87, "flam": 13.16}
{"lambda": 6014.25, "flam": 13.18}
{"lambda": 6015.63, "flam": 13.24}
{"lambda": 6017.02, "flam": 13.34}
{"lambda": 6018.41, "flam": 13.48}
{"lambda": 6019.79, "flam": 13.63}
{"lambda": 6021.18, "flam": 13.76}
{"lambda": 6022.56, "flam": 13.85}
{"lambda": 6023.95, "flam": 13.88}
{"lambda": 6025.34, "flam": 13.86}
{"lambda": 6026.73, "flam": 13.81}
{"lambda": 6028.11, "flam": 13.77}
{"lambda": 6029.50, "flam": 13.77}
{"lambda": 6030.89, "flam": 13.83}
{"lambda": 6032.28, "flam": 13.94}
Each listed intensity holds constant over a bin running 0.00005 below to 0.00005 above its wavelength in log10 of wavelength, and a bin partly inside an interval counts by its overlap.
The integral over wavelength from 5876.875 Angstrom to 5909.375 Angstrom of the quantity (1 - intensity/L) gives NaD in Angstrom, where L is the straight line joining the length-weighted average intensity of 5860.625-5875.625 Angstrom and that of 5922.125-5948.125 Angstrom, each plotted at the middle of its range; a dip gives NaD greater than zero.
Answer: 1.29 Angstrom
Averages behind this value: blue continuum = 14.3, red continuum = 14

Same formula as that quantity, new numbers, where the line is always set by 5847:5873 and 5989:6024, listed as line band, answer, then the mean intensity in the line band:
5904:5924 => -0.2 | 13.8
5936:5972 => -1.5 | 14.2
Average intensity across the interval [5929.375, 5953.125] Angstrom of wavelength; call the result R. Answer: 14.1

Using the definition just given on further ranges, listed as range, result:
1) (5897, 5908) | 13.8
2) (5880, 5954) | 13.8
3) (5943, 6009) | 14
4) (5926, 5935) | 13.9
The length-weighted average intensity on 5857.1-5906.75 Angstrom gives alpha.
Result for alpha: 13.8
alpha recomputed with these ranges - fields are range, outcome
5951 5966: 14.2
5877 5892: 13.6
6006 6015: 13.3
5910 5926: 13.7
